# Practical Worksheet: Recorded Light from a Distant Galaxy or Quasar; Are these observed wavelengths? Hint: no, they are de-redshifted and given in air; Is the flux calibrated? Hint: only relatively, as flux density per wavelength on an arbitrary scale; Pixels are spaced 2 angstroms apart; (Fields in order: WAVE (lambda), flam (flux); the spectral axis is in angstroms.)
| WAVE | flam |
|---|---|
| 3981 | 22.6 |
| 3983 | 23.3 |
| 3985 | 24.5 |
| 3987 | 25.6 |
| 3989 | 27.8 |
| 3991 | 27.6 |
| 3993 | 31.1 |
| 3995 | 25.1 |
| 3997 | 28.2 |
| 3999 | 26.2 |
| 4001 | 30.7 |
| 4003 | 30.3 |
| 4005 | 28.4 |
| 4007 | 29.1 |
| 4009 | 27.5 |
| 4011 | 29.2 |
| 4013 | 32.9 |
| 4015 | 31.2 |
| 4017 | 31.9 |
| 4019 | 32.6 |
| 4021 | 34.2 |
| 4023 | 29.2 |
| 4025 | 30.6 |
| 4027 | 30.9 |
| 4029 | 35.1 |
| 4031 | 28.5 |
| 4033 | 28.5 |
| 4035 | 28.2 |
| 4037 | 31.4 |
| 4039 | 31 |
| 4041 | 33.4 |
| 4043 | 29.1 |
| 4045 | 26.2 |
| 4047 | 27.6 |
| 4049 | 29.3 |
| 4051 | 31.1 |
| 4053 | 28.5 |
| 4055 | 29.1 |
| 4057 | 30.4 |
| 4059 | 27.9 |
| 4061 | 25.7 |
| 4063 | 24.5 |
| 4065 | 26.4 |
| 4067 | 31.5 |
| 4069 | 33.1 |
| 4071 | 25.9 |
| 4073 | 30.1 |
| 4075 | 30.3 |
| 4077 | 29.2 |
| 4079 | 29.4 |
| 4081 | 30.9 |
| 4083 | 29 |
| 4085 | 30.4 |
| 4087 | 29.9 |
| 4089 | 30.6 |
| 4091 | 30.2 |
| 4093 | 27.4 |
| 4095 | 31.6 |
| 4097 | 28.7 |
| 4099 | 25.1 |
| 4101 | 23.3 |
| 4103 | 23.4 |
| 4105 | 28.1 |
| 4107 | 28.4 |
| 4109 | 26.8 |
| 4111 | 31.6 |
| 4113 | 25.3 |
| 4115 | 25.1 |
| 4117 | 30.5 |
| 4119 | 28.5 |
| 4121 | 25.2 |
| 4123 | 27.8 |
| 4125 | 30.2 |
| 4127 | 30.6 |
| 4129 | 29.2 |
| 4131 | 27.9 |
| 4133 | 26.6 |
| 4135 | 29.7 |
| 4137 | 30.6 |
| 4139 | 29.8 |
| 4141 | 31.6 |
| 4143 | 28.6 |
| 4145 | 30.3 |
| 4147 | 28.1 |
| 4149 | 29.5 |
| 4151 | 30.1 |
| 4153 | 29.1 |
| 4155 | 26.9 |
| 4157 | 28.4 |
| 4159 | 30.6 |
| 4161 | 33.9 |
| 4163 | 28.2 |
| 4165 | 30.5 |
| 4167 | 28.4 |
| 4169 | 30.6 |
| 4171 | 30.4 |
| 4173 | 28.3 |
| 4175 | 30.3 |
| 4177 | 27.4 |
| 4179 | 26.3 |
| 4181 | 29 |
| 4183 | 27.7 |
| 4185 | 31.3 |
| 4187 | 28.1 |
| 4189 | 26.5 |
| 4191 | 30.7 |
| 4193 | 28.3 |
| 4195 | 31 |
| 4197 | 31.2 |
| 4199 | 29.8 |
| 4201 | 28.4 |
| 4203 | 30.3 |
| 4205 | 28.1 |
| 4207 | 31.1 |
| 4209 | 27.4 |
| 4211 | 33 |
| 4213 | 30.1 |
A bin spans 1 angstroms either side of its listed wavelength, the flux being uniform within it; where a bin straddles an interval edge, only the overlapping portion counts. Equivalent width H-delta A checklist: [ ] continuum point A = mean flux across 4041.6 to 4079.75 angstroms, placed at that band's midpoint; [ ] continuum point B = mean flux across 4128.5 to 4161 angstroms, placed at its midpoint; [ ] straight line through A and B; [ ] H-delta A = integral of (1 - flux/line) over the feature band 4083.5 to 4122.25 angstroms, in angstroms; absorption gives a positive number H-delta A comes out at 1.5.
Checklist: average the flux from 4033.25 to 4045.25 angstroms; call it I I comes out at 30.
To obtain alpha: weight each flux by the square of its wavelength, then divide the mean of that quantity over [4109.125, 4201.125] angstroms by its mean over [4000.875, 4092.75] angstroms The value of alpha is 1.03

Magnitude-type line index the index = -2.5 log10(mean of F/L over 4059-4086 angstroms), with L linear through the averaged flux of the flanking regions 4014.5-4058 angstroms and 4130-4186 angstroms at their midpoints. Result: 0.04 mag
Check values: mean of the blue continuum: 30.4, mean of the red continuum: 29.3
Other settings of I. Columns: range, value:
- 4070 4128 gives 28.4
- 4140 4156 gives 29.3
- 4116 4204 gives 29.2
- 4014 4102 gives 29.5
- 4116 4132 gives 28.7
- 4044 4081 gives 28.7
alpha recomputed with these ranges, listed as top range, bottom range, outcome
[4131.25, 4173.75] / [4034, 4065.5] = 1.08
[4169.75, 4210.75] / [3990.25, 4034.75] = 1.06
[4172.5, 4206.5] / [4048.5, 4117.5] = 1.07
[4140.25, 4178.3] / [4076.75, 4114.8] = 1.08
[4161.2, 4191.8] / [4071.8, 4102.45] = 1.05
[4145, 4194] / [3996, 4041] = 1.03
